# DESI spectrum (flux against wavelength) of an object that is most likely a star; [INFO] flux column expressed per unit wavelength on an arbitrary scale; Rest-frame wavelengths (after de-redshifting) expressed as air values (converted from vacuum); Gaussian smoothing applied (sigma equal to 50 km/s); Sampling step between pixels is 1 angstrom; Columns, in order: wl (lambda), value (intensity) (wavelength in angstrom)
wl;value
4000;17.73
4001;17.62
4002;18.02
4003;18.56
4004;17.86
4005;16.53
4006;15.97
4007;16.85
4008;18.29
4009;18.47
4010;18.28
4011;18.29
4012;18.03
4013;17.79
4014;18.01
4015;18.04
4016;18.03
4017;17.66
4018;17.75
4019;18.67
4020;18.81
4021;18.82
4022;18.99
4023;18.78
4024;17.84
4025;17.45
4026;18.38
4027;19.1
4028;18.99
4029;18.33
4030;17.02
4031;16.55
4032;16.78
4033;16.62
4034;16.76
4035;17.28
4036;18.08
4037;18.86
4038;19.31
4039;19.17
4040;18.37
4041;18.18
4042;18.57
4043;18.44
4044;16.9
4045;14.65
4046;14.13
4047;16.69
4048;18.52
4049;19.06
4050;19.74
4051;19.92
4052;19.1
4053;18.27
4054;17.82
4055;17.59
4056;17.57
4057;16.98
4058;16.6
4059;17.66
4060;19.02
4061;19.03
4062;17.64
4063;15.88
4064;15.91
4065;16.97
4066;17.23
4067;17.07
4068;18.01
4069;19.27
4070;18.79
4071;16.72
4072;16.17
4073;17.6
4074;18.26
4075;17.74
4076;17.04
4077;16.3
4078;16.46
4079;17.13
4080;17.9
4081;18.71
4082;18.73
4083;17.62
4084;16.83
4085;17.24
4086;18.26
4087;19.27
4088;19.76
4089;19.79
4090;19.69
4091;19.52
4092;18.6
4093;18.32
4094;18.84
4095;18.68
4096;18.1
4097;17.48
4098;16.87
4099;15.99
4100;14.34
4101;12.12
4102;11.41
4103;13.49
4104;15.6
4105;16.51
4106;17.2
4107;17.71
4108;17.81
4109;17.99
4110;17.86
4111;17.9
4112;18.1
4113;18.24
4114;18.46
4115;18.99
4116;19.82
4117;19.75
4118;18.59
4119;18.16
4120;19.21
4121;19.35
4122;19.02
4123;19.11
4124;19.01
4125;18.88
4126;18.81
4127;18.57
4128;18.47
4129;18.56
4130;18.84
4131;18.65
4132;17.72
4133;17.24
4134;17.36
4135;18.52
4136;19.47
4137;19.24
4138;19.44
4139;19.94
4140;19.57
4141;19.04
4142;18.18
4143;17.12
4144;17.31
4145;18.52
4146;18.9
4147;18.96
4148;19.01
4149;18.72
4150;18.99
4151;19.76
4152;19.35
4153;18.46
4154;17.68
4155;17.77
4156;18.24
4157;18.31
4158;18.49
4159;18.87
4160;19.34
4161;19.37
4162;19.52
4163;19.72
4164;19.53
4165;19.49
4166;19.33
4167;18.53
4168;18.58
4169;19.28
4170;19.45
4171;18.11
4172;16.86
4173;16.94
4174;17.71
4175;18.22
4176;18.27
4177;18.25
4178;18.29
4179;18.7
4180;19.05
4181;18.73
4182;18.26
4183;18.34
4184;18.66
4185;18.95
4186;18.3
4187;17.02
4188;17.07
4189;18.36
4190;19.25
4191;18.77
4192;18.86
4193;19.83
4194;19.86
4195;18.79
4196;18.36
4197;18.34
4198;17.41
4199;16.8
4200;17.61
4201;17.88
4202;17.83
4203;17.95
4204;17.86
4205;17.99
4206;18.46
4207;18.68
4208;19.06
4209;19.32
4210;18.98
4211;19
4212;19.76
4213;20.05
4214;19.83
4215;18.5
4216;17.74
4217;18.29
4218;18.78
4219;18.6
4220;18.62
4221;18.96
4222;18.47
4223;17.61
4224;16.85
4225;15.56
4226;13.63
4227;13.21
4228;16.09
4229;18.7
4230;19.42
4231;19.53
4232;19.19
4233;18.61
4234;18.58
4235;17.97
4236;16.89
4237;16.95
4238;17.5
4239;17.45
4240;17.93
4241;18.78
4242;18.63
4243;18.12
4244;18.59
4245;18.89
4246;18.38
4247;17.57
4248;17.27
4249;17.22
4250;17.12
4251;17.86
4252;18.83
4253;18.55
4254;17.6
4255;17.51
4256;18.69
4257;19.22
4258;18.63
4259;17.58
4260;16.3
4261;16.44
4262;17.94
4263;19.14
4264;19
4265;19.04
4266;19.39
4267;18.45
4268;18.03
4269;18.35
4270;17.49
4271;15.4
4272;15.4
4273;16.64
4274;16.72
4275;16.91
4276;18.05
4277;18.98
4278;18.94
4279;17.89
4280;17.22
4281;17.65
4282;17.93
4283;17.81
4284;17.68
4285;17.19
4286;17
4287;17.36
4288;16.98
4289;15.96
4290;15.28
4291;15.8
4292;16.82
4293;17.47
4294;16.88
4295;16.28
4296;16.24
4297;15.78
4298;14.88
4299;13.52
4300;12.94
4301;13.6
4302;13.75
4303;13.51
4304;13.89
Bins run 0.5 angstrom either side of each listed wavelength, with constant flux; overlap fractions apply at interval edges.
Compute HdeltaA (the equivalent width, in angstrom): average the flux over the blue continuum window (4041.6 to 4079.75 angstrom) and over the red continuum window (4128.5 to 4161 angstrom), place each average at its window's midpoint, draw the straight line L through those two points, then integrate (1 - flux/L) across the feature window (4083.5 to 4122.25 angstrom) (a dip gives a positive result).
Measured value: 0.8 angstrom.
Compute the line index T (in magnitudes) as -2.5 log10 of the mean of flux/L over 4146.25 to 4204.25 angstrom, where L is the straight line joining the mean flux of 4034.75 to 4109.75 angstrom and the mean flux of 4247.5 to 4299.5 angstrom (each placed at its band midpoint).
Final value -0.07 mag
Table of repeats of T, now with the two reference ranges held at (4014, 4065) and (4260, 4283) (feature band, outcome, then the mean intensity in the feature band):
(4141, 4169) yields -0.06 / 18.8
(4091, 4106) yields 0.10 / 16.3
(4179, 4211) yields -0.04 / 18.4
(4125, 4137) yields -0.04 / 18.4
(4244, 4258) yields -0.02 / 18.1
